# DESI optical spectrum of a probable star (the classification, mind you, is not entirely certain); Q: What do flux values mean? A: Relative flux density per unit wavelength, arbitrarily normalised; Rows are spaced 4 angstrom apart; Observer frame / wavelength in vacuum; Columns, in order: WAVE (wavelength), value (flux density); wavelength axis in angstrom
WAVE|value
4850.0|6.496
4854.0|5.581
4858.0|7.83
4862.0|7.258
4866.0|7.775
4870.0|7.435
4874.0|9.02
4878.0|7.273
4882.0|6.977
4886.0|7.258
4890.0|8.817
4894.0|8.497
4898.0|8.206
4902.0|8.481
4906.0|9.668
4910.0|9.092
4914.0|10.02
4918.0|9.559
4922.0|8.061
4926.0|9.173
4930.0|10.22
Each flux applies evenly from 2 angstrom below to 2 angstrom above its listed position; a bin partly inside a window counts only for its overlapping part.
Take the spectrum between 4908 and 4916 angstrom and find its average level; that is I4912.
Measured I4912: 9.56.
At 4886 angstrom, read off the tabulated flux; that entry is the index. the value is 7.258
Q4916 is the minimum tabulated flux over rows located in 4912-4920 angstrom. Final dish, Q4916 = 9.559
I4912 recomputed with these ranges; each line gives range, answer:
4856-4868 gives 7.62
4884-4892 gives 8.04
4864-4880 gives 7.88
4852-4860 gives 6.71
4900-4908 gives 9.07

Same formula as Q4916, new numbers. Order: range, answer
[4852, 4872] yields 5.581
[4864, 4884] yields 6.977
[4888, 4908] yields 8.206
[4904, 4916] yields 9.092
